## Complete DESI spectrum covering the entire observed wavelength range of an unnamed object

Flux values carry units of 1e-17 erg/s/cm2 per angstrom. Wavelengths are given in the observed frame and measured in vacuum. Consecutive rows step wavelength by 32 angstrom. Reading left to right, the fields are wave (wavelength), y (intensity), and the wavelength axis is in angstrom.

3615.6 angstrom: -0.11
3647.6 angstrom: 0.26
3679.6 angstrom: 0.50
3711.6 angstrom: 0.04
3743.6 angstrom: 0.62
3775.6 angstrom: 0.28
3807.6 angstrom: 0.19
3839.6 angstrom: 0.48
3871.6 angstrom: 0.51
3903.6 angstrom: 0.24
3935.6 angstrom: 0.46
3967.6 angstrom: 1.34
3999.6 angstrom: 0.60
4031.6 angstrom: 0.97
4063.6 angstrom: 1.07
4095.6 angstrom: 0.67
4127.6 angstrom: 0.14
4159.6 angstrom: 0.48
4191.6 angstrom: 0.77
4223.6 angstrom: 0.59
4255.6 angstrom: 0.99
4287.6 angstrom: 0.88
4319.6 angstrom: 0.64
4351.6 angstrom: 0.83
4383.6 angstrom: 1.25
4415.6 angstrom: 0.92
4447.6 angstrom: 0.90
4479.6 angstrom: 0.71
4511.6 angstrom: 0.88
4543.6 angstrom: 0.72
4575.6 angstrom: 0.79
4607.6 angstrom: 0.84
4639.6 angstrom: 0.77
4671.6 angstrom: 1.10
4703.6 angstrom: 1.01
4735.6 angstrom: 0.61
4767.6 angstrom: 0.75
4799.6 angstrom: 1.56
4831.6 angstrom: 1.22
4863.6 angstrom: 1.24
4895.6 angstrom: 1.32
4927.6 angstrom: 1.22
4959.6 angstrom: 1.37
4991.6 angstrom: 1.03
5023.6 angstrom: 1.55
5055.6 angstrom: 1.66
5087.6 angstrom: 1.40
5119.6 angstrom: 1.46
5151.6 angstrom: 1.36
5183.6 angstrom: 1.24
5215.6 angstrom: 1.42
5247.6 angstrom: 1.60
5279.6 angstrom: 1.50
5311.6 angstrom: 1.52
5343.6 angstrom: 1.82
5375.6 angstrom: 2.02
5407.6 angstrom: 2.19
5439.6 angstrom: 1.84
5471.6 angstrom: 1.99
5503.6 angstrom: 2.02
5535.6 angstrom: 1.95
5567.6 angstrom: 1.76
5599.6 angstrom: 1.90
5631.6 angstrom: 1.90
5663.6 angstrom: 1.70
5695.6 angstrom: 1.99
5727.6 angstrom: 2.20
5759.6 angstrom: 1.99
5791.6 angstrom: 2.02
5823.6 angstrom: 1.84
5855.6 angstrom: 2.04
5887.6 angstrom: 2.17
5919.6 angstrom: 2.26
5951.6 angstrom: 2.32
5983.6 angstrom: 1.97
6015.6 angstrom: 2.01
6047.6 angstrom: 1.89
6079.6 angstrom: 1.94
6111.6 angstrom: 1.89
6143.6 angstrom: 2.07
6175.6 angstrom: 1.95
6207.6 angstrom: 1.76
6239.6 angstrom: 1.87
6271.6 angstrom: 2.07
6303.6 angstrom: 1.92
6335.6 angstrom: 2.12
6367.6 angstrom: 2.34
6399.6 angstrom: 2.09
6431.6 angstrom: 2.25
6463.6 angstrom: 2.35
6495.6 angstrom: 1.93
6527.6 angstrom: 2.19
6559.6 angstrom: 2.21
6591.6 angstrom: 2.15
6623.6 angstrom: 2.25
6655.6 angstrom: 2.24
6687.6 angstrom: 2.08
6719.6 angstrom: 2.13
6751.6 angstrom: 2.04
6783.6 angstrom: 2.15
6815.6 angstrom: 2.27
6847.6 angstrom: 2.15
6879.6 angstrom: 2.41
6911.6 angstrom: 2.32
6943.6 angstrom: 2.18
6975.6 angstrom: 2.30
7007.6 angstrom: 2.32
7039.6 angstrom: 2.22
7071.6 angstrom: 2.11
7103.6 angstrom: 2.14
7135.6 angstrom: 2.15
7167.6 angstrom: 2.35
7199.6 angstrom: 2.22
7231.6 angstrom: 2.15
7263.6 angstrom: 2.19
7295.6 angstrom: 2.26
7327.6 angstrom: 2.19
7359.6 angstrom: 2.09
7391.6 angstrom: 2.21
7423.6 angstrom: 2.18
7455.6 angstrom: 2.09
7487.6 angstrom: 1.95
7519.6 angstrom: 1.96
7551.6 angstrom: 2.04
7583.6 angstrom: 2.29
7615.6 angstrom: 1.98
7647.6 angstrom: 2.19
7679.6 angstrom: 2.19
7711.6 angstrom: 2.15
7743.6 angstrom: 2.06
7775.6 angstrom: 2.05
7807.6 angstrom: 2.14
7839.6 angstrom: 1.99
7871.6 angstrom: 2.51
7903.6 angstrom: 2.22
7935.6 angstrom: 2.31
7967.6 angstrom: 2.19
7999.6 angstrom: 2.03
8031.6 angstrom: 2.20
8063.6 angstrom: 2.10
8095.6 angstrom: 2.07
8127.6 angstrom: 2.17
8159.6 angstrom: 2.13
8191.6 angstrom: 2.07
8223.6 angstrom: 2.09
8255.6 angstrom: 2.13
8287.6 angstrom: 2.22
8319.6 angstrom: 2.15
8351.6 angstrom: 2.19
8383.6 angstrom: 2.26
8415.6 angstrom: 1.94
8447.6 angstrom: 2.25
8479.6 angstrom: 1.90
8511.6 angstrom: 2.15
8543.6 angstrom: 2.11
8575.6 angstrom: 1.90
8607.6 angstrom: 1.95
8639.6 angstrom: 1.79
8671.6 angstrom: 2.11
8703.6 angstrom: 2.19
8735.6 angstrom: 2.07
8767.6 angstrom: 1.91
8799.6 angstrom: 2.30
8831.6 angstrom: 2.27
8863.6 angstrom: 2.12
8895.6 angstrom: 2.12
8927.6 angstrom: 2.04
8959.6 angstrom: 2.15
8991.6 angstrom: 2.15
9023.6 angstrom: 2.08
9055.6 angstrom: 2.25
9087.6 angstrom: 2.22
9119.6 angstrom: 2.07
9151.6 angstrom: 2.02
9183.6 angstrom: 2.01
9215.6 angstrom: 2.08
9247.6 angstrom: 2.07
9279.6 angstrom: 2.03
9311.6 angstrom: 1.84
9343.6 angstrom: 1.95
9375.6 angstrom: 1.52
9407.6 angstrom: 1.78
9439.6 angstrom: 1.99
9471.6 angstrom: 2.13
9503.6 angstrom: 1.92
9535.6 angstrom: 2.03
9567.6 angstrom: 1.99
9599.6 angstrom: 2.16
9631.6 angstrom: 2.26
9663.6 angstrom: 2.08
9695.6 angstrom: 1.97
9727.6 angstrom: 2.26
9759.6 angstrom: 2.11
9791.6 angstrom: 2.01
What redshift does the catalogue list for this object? 0.198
